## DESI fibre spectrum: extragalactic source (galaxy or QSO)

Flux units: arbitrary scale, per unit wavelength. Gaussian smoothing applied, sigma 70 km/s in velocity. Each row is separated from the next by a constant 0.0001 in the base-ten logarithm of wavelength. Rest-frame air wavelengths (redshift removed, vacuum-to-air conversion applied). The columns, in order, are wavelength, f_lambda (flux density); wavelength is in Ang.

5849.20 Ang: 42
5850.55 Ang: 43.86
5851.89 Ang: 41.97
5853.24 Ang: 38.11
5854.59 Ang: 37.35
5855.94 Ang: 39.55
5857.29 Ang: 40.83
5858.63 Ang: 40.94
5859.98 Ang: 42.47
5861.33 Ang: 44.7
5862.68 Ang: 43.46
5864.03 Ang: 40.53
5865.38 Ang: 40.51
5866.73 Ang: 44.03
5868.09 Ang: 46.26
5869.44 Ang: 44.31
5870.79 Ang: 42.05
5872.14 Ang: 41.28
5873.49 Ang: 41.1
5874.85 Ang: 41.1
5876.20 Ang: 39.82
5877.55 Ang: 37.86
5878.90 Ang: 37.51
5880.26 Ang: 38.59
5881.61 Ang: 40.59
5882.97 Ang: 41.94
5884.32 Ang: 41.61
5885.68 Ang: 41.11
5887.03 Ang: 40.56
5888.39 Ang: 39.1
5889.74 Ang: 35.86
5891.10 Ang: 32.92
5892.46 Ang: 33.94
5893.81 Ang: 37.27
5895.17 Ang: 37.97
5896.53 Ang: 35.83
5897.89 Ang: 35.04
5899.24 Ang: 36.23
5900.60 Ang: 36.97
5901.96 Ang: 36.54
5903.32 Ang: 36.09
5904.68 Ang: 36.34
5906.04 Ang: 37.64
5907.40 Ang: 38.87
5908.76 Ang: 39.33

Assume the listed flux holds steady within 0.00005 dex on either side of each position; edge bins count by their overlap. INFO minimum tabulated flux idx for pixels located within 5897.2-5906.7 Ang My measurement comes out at 35.04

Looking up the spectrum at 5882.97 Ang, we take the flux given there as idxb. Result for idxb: 41.94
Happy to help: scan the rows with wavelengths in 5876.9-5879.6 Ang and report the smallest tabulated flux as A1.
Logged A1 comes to 37.51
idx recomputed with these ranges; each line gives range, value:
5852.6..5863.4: 37.35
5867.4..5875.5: 41.1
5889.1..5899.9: 32.92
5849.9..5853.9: 38.11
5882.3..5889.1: 39.1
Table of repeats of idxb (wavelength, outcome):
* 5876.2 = 39.82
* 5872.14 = 41.28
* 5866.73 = 44.03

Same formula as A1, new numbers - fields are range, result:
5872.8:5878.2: 37.86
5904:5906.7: 36.34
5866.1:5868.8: 44.03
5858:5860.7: 40.94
